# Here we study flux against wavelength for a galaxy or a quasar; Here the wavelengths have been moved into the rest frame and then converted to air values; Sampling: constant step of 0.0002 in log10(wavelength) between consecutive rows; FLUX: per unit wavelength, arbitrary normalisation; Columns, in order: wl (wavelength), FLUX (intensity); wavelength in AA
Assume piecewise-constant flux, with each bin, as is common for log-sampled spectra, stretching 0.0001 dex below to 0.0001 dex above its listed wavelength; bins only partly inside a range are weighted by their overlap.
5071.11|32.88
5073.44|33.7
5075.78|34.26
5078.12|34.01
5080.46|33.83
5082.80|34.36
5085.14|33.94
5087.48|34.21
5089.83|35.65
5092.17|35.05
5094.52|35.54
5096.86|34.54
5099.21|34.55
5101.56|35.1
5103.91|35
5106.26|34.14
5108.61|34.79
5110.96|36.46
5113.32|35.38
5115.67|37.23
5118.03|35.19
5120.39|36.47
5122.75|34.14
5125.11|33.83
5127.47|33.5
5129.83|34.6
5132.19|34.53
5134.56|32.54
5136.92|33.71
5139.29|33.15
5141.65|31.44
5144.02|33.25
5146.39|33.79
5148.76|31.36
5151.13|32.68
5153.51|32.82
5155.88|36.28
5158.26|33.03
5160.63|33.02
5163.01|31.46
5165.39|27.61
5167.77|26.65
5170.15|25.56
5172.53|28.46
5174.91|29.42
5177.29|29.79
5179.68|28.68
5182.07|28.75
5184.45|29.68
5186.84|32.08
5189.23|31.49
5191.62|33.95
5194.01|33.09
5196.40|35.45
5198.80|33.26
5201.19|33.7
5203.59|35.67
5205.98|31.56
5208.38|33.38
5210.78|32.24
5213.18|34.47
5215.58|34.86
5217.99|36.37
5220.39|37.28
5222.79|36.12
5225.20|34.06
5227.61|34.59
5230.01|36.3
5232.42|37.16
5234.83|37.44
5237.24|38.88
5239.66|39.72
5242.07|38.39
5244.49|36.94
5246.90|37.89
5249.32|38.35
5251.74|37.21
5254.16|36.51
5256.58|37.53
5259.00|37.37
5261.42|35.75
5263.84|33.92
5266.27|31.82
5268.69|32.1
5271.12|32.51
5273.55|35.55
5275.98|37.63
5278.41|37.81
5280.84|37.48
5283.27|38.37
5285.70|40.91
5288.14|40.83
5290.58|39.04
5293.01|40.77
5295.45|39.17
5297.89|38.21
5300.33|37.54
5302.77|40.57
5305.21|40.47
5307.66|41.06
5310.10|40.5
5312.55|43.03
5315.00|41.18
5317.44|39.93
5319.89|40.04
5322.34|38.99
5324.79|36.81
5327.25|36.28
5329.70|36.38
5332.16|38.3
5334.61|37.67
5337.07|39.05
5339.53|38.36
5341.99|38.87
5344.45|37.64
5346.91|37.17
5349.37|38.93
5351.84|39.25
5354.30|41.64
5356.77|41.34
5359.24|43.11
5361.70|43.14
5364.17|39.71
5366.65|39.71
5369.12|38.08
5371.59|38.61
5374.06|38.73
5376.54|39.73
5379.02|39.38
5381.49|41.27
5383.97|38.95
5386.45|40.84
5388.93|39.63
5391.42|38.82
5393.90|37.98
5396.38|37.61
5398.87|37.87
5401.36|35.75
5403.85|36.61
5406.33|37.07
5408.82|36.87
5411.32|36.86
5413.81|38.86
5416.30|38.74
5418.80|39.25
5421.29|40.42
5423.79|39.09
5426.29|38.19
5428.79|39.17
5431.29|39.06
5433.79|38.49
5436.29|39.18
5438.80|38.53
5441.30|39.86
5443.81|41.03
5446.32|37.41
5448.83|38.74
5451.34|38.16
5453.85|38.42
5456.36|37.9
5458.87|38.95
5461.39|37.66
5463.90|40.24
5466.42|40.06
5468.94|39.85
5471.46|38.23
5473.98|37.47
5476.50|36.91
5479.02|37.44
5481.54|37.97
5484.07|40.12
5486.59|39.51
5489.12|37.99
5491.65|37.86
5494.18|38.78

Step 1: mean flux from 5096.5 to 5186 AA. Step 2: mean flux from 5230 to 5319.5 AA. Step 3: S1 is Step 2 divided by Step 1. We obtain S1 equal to 1.16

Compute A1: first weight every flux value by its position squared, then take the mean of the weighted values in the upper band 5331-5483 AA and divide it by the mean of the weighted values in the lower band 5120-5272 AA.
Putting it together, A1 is 1.2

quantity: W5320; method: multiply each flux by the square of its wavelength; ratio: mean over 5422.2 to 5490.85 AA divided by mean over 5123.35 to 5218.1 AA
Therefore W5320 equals 1.34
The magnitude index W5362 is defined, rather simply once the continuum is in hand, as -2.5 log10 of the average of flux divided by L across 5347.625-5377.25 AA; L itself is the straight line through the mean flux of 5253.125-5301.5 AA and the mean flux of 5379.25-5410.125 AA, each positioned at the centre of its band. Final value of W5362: -0.06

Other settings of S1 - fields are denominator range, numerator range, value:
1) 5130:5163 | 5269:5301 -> 1.14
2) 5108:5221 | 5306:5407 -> 1.19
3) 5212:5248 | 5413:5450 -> 1.06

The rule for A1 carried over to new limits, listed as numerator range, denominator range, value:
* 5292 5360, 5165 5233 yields 1.27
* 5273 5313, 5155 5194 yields 1.35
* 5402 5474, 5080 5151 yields 1.27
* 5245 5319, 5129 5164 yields 1.21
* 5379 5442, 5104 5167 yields 1.27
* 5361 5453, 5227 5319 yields 1.08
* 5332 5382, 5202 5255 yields 1.15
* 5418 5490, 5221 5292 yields 1.13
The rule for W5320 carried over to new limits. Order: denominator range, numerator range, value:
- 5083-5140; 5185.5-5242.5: 1.05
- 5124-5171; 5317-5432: 1.31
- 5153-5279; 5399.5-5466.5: 1.23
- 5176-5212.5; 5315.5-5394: 1.29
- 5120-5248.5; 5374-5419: 1.24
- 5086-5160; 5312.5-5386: 1.25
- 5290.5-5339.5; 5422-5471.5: 1.04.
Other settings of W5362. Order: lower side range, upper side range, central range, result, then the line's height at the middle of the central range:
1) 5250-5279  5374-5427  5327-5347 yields -0.02 mag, 37.1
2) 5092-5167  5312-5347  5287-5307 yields -0.05 mag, 37.8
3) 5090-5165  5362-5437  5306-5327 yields -0.08 mag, 37.3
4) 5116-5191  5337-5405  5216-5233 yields -0.05 mag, 34.3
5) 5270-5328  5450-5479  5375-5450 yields 0.00 mag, 38.6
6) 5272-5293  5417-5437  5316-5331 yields 0.02 mag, 38.7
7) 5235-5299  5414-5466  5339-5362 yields -0.05 mag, 38.1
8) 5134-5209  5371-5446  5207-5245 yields -0.09 mag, 33.4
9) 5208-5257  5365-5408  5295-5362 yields -0.04 mag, 37.8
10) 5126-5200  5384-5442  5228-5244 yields -0.12 mag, 33.7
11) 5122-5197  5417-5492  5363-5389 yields -0.07 mag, 36.9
